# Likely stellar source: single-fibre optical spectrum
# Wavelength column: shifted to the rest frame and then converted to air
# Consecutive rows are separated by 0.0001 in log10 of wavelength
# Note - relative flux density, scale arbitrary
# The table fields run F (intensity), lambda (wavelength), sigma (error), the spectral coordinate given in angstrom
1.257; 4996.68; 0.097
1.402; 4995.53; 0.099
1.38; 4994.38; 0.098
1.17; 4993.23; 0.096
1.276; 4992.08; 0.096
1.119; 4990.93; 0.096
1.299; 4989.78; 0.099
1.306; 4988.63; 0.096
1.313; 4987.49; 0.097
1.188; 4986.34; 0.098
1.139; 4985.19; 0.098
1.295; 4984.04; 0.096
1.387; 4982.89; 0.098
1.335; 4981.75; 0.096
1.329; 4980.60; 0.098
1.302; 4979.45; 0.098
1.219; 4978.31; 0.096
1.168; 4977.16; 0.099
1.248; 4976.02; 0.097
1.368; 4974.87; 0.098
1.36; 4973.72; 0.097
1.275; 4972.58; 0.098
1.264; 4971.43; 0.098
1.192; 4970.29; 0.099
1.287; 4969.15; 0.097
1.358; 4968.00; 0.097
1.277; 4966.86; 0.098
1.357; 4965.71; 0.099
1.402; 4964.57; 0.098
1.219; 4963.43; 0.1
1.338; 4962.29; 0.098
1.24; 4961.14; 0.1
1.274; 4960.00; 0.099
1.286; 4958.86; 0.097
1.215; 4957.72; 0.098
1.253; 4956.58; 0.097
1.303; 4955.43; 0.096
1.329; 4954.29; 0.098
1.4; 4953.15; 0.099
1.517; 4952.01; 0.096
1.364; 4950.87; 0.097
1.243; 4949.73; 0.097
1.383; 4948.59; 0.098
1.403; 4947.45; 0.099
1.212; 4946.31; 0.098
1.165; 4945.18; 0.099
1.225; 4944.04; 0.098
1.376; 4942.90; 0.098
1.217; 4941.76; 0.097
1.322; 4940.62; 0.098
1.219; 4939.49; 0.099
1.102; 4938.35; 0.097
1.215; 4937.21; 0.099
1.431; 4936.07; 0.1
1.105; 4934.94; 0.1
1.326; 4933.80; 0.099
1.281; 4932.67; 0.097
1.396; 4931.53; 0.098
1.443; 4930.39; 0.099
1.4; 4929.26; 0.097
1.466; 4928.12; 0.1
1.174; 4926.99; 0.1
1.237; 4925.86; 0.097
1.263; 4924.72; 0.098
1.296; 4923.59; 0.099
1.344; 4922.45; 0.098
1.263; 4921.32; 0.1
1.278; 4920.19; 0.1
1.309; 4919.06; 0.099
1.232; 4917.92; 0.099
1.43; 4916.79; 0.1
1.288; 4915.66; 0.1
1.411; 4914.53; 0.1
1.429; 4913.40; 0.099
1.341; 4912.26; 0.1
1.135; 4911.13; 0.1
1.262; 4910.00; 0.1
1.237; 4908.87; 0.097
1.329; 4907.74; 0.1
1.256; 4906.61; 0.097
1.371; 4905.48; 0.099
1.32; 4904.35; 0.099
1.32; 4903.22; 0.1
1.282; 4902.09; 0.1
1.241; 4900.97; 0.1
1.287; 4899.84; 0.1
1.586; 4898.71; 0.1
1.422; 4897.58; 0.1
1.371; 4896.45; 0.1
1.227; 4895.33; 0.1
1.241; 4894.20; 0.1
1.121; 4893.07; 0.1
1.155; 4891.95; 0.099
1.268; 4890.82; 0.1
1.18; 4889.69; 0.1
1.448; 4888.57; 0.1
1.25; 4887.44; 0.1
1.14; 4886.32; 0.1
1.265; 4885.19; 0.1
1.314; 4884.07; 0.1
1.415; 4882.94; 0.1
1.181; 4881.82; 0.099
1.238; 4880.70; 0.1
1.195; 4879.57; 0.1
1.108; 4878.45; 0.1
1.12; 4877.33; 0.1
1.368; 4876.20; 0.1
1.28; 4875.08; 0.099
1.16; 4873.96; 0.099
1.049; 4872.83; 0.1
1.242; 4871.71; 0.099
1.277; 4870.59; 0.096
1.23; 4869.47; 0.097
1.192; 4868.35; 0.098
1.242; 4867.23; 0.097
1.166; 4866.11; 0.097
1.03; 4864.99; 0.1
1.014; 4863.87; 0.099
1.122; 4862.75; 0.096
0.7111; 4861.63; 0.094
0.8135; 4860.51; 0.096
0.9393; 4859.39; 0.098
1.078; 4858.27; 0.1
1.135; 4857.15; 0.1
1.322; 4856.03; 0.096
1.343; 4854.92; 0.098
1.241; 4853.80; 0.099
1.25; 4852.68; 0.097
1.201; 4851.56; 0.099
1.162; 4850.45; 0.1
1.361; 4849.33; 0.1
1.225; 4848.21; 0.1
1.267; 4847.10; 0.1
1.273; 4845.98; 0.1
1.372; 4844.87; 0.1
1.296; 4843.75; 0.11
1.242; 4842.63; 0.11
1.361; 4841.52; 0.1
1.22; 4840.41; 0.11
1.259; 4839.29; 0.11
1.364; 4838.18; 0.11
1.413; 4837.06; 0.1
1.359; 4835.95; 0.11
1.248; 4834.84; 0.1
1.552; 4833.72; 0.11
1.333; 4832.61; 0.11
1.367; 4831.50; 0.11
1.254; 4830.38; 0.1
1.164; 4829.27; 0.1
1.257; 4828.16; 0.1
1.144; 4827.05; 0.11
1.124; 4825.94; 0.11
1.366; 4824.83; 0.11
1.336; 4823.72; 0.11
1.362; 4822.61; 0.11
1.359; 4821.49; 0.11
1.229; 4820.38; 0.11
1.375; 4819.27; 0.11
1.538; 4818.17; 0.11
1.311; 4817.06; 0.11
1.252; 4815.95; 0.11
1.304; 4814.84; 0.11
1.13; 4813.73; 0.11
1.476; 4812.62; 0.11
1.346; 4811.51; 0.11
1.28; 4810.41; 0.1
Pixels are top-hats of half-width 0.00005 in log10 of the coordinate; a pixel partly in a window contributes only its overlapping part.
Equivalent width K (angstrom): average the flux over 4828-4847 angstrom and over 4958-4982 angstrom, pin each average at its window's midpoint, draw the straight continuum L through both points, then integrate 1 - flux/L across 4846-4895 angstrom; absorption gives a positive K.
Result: 4.4 angstrom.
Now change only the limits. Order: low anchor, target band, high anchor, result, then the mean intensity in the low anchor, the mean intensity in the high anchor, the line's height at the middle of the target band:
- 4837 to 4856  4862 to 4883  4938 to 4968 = 1.71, 1.28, 1.3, 1.29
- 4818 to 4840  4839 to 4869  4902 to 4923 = 3.08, 1.32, 1.31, 1.31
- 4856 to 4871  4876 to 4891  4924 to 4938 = -1.28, 1.08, 1.31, 1.15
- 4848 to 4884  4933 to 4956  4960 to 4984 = -0.53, 1.17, 1.3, 1.26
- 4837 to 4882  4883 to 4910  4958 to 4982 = -1.41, 1.19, 1.29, 1.23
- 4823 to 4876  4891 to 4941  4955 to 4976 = -1.49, 1.22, 1.29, 1.26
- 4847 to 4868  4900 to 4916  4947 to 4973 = -1.03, 1.14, 1.31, 1.22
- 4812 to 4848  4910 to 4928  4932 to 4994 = -0.11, 1.31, 1.28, 1.29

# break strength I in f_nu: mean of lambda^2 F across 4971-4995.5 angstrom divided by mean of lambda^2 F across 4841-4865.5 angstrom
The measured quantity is 1.15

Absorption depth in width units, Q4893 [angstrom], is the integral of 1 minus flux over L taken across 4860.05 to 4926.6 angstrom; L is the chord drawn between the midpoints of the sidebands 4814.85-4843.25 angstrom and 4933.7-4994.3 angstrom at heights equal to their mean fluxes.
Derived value 2.8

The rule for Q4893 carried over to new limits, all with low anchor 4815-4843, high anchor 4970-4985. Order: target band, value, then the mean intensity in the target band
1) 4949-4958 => -0.3 angstrom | 1.33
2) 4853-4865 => 2.1 angstrom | 1.07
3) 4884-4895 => 0.6 angstrom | 1.23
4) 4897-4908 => -0.4 angstrom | 1.34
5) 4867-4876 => 0.6 angstrom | 1.21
